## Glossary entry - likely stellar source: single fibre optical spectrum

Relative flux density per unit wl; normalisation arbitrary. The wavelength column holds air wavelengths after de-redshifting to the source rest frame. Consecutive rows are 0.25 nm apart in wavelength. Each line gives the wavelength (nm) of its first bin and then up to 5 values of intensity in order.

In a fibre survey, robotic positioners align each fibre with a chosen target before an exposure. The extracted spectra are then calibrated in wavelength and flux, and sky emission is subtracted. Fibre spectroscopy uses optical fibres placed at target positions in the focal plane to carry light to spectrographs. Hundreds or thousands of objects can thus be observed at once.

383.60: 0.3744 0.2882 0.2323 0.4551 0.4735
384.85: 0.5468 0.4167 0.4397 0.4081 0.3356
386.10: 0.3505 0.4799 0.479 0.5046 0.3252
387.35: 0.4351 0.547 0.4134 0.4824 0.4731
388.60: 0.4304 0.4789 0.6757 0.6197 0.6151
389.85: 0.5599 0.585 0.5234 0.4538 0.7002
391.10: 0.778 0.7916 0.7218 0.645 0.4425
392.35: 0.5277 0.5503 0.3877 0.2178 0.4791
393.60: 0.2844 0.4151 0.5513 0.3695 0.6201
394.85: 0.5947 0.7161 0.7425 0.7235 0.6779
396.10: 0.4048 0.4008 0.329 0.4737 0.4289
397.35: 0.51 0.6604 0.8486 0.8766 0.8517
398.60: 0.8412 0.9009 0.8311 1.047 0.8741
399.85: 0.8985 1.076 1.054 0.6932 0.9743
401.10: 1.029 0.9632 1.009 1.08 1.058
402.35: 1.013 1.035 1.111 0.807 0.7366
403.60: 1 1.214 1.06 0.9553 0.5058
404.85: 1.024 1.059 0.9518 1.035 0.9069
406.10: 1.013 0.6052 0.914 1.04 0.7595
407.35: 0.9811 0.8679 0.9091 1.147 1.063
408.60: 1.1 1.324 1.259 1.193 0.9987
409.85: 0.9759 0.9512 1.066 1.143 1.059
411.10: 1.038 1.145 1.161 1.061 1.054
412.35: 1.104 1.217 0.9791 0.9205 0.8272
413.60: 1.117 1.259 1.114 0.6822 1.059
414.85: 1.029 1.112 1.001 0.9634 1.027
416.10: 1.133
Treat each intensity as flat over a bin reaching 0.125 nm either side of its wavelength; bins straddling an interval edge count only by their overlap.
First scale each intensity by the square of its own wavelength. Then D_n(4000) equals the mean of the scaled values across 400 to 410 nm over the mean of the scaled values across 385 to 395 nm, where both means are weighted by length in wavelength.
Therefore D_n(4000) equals 2.11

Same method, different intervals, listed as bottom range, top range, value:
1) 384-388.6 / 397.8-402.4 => 2.33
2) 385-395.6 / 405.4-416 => 2.20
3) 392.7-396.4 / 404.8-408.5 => 1.99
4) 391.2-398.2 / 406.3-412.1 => 2.03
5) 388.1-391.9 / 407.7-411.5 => 2.01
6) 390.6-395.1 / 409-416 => 2.17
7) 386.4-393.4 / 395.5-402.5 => 1.59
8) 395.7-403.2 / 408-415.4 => 1.38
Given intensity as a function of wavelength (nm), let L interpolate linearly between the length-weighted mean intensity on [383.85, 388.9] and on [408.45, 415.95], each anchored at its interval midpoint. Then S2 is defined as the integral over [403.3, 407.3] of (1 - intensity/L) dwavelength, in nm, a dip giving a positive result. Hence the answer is -0.16 nm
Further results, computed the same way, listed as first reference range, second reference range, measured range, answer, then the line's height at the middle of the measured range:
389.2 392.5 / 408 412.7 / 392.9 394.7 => 0.716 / 0.687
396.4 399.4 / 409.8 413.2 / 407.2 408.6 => -0.042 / 0.969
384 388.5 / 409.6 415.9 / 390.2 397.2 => 0.747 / 0.605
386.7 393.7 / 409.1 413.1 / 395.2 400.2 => 0.072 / 0.722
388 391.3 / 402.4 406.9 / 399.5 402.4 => -0.425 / 0.851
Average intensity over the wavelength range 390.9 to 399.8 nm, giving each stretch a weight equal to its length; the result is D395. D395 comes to 0.618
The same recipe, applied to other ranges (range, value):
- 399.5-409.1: 0.974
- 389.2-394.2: 0.543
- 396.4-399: 0.666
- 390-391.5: 0.641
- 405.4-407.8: 0.904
